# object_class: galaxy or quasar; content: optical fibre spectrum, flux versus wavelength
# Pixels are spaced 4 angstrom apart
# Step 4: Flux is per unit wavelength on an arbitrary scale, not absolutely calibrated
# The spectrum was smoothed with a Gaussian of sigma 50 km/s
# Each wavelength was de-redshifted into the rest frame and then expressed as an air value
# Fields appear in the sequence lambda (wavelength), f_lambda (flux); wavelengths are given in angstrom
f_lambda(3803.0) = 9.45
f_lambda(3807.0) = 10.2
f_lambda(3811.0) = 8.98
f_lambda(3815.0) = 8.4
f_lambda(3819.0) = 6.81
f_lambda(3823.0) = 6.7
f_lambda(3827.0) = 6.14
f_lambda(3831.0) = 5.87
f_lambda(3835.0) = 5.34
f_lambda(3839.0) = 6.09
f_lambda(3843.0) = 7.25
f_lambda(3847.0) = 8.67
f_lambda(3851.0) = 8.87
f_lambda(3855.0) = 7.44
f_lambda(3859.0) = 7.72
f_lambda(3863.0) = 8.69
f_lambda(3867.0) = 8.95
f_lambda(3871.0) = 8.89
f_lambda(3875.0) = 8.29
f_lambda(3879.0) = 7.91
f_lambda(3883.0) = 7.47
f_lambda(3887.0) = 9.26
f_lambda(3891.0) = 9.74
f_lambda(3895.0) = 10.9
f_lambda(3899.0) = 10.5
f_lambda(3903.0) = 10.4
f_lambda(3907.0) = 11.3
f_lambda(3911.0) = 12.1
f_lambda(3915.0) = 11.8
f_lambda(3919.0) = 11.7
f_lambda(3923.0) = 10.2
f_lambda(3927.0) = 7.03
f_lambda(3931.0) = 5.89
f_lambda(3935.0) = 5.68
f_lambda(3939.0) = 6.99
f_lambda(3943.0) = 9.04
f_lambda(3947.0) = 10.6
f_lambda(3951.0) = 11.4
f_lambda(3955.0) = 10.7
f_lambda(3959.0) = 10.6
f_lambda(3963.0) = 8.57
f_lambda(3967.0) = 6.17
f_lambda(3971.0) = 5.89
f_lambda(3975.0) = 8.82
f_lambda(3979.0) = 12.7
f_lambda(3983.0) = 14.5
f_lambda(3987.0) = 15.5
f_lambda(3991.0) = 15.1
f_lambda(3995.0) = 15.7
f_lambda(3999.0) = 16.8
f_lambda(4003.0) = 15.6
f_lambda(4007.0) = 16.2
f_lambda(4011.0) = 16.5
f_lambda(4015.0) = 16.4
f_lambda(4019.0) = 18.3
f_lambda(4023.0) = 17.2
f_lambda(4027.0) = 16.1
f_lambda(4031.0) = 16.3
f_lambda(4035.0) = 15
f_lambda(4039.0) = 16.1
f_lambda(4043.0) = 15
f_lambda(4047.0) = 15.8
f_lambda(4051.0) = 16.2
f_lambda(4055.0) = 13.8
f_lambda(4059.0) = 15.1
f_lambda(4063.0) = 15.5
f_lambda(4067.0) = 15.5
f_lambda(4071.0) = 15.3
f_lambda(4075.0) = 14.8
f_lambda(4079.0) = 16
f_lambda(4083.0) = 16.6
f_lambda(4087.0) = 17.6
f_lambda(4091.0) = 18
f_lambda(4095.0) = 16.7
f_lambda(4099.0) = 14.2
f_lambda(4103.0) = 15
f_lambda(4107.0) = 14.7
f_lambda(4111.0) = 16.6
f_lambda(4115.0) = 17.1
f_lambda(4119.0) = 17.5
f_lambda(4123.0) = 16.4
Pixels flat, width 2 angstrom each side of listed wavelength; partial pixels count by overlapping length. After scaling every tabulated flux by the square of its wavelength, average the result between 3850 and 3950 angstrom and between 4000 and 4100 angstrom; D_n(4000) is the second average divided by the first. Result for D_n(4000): 1.89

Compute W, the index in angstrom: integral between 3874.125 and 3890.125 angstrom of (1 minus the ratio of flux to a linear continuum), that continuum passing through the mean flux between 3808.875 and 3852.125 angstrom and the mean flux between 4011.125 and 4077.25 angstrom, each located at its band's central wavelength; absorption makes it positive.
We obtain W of 1.60 angstrom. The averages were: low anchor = 7.17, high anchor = 15.8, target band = 8.33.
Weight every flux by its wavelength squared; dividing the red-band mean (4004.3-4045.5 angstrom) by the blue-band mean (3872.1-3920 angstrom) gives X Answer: 1.73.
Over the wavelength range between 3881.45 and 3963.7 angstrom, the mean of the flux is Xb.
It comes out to 9.64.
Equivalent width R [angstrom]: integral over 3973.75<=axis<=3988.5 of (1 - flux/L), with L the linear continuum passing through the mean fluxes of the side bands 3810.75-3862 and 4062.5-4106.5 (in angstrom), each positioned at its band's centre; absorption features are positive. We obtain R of -0.83 angstrom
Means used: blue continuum 7.22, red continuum 15.9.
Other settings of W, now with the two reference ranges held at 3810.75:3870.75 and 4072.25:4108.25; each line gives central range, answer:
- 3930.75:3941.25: 4.3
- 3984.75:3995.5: -2.4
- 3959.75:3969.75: 3.4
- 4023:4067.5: -3.6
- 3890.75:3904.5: -1.6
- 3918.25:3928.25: 0.7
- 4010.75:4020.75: -2.8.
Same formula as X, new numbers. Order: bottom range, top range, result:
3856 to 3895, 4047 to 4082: 1.95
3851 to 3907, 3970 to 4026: 1.75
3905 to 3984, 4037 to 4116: 1.77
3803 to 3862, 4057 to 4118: 2.40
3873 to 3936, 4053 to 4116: 1.83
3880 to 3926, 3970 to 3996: 1.28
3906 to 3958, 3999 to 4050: 1.78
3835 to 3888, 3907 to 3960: 1.24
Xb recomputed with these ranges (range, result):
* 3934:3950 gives 8.43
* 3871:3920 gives 10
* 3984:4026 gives 16.3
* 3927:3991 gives 9.63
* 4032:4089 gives 15.6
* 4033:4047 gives 15.4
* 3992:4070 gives 15.9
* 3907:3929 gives 10.6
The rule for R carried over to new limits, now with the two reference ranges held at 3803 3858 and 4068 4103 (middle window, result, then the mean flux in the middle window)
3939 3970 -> 6.3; 9.3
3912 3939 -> 4.9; 8.71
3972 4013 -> -4.8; 14.5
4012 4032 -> -4.2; 16.9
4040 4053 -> -0.8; 15.7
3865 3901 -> 0.7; 9.1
